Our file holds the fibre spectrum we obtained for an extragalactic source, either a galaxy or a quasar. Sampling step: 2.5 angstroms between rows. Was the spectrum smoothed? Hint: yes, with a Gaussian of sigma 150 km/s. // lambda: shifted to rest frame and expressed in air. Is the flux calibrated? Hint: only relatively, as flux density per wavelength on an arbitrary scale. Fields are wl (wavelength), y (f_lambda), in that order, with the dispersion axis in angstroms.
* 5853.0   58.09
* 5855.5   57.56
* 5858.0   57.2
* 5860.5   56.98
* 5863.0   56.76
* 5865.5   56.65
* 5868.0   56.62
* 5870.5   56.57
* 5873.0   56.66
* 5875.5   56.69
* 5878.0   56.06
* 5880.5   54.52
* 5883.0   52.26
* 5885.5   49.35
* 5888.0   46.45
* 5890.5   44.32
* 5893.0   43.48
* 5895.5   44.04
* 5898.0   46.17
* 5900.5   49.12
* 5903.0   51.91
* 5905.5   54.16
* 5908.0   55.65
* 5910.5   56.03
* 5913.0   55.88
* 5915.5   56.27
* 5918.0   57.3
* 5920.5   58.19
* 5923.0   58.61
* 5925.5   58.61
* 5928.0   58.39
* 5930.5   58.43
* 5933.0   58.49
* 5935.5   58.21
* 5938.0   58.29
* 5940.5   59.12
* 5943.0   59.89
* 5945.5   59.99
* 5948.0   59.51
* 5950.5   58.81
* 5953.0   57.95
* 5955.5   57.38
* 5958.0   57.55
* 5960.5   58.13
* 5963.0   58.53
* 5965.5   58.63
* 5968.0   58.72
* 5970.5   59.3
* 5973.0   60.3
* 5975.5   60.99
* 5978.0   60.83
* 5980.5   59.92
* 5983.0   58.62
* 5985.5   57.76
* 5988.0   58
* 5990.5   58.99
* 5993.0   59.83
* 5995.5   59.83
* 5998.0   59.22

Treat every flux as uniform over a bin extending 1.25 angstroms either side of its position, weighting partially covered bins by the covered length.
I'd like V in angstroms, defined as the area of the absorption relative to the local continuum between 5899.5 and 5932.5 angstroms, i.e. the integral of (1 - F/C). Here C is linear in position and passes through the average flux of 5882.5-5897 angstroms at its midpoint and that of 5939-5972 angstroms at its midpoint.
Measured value -3.11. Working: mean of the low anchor 46.4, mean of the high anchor 58.7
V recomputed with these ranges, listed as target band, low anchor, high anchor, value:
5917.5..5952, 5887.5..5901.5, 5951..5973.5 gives -3.6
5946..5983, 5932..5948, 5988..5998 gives 0.1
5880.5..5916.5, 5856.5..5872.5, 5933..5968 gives 4.4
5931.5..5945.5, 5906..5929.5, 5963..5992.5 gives -0.2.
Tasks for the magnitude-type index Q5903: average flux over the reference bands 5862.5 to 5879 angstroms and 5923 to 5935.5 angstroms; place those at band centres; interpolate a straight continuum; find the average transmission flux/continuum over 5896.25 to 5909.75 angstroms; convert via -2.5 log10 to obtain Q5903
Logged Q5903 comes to 0.13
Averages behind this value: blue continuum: 56.6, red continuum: 58.5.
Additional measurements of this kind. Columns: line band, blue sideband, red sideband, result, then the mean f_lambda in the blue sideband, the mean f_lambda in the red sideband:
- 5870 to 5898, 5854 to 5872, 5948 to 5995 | 0.14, 56.9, 58.9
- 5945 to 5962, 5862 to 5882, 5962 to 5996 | 0.00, 56.3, 59.3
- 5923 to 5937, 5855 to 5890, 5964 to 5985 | -0.02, 54.7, 59.6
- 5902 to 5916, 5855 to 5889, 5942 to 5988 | 0.03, 55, 59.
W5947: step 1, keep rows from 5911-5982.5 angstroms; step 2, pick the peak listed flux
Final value 60.99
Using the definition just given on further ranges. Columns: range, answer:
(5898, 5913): 56.03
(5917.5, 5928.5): 58.61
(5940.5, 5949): 59.99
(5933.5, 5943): 59.89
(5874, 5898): 56.69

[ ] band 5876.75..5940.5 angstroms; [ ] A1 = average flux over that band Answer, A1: 53.7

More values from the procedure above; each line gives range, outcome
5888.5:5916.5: 50.5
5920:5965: 58.6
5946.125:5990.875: 58.9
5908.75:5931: 57.5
